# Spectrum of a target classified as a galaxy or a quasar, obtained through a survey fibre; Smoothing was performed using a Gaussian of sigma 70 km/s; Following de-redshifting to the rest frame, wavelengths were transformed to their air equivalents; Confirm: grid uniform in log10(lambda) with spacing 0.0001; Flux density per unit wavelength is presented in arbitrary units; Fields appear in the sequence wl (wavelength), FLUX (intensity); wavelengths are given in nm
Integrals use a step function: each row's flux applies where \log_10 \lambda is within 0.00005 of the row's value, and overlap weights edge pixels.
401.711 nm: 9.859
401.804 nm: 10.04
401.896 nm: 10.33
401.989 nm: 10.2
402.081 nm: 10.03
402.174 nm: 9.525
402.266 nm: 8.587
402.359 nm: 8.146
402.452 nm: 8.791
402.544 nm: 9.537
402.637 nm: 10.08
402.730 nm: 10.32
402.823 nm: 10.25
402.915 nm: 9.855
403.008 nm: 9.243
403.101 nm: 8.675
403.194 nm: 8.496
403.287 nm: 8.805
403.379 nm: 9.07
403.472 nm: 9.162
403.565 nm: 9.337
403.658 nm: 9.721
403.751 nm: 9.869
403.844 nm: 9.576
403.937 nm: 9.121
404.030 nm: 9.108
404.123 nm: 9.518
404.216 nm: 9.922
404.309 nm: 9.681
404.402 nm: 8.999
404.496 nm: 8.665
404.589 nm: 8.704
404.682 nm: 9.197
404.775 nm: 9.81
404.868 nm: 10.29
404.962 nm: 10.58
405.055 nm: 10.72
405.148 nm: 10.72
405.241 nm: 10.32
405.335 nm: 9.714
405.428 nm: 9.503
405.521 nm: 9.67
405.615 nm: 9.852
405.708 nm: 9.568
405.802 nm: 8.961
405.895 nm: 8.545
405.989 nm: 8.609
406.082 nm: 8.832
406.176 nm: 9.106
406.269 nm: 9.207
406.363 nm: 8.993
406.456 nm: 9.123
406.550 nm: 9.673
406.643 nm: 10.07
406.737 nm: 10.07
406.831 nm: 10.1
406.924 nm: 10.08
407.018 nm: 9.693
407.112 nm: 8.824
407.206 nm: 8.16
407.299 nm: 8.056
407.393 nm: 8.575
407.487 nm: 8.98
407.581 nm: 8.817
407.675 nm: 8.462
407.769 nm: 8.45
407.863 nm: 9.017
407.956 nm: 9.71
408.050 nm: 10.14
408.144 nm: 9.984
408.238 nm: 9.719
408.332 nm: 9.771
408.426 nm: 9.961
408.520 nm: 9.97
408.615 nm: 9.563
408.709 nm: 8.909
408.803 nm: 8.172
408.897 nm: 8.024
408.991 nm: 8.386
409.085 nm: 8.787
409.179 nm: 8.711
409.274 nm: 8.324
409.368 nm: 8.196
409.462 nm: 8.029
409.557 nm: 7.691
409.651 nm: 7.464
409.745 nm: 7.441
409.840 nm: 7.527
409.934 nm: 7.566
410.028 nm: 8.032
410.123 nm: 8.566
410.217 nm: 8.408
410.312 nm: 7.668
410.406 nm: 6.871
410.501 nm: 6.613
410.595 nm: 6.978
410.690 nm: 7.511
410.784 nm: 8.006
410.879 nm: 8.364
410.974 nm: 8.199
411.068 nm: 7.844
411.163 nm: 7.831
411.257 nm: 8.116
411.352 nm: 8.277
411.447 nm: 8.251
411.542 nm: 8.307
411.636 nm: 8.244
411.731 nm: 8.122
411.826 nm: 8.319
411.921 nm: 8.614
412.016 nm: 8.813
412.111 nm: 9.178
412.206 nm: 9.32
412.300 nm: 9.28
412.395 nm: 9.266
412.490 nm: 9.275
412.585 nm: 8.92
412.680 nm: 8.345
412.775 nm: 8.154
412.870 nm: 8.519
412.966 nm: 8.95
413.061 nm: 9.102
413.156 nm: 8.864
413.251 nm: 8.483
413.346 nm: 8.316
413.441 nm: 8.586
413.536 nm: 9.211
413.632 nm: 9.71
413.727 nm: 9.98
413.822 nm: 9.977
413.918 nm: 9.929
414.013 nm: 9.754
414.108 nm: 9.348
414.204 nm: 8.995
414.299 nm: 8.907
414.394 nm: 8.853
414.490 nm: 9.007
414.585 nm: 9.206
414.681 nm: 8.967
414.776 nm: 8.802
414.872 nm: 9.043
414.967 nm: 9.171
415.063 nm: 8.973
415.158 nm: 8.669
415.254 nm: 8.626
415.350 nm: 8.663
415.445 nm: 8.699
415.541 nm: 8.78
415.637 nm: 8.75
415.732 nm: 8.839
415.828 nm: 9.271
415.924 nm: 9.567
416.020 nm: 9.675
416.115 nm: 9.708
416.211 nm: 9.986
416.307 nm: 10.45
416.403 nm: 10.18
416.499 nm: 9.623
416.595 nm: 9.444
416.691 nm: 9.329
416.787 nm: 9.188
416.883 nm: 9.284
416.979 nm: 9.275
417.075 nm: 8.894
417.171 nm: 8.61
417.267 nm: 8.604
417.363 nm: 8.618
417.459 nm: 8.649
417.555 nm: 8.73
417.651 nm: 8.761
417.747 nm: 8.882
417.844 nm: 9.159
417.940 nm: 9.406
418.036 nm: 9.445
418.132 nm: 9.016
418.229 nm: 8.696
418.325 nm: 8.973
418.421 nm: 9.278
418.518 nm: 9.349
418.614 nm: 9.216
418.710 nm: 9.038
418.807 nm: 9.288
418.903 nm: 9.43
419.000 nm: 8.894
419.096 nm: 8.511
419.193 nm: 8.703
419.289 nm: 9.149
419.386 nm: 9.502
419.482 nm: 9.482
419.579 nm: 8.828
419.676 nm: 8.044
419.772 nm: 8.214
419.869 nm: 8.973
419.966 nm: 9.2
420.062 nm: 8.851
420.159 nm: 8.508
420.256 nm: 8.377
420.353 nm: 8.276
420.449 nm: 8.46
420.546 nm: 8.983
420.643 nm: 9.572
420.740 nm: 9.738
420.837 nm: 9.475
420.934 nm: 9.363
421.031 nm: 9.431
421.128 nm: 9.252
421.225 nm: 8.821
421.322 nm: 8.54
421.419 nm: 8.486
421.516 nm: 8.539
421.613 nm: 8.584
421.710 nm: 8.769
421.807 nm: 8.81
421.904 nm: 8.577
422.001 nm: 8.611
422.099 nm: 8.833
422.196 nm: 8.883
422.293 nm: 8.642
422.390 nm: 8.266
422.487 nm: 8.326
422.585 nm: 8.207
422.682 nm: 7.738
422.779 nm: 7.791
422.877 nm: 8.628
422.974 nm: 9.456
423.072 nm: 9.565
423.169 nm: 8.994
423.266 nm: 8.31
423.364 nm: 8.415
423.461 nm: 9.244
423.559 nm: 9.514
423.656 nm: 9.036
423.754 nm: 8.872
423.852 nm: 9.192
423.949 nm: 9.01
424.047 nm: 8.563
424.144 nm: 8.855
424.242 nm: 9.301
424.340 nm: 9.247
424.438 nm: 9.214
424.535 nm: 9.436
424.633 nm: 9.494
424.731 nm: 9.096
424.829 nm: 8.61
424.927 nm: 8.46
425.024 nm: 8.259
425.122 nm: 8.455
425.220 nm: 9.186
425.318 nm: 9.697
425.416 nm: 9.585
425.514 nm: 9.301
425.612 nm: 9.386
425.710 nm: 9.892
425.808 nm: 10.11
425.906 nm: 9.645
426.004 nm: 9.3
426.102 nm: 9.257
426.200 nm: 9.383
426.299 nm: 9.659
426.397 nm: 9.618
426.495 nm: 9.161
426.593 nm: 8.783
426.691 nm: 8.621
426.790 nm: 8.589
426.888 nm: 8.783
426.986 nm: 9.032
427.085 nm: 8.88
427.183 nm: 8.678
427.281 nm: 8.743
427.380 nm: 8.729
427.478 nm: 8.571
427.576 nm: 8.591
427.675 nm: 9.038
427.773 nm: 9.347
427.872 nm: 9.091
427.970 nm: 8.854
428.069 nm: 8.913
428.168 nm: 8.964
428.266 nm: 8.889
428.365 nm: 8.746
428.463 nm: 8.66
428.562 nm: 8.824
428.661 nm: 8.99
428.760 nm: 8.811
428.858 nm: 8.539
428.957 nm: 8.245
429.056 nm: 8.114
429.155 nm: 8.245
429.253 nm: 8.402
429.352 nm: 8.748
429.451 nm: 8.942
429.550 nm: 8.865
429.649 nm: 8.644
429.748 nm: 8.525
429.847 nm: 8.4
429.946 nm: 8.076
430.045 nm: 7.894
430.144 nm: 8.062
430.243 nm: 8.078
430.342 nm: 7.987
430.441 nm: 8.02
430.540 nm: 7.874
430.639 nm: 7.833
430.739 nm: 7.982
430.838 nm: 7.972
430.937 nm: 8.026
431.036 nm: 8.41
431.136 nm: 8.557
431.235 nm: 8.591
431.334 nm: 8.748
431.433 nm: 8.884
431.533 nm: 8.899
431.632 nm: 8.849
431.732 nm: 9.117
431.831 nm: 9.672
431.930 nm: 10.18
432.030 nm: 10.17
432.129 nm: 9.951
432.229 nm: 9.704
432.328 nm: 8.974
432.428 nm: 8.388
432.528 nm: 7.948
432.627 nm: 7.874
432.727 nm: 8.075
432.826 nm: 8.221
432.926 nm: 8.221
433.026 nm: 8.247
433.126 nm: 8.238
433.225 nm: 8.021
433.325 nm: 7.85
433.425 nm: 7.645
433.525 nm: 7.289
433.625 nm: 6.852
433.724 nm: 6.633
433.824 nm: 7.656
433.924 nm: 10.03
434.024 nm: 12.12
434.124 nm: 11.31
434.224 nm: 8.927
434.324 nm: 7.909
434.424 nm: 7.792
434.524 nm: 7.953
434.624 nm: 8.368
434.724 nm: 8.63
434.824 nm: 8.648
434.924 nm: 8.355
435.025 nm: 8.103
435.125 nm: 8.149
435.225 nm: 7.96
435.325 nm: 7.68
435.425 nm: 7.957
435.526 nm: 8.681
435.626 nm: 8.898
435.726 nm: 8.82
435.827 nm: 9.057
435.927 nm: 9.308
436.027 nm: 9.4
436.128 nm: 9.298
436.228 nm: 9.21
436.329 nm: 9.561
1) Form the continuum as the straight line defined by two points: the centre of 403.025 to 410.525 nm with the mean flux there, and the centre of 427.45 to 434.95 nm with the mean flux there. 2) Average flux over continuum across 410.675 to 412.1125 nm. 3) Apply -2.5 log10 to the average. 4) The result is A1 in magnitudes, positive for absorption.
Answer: 0.091 mag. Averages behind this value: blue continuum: 9.04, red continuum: 8.58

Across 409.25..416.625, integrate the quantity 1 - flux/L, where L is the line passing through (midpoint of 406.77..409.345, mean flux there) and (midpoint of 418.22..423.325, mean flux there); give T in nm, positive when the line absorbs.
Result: 0.244 nm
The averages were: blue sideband 9.08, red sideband 8.84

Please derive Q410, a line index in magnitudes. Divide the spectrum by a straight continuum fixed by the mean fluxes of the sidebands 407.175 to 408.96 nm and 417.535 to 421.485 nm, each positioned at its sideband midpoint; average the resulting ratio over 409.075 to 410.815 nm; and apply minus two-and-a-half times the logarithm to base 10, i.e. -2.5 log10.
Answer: 0.16 mag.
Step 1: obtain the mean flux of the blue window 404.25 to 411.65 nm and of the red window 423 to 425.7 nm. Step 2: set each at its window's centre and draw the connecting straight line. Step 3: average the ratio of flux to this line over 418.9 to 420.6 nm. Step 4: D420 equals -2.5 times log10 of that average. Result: 0.03 mag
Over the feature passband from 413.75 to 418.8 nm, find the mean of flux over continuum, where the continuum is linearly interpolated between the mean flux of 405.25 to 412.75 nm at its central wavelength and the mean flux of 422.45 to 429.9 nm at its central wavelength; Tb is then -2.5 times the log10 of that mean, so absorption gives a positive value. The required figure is -0.04 mag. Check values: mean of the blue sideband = 8.72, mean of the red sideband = 8.91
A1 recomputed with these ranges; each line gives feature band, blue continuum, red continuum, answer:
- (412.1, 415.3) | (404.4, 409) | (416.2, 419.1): 0.02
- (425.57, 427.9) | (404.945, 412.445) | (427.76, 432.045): -0.06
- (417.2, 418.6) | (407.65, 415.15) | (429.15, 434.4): -0.04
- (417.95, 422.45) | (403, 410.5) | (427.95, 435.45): -0.02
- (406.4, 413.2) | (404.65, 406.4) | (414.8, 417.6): 0.09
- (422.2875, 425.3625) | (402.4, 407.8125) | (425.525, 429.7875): 0.02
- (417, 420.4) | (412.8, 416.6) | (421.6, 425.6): 0.02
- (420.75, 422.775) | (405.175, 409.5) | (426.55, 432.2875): 0.02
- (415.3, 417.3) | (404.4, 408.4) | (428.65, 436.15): -0.02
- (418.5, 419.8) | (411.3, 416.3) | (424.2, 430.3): 0.00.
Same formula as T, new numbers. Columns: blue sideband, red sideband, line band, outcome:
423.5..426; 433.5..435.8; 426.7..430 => 0.081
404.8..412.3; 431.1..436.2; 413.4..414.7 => -0.082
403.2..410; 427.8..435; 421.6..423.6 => 0.022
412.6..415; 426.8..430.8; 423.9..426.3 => -0.145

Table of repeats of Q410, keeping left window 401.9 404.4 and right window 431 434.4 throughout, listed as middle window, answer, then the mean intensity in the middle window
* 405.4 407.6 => 0.01 mag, 9.21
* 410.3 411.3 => 0.21 mag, 7.64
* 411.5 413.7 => 0.05 mag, 8.79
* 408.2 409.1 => 0.02 mag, 9.13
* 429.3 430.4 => 0.05 mag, 8.38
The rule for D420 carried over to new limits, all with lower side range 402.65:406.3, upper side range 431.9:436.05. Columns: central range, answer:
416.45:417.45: 0.00 mag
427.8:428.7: -0.02 mag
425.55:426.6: -0.08 mag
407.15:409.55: 0.06 mag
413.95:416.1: 0.01 mag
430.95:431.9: -0.03 mag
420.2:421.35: -0.01 mag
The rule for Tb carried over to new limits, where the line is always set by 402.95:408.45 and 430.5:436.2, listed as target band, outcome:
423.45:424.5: -0.03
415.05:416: 0.02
